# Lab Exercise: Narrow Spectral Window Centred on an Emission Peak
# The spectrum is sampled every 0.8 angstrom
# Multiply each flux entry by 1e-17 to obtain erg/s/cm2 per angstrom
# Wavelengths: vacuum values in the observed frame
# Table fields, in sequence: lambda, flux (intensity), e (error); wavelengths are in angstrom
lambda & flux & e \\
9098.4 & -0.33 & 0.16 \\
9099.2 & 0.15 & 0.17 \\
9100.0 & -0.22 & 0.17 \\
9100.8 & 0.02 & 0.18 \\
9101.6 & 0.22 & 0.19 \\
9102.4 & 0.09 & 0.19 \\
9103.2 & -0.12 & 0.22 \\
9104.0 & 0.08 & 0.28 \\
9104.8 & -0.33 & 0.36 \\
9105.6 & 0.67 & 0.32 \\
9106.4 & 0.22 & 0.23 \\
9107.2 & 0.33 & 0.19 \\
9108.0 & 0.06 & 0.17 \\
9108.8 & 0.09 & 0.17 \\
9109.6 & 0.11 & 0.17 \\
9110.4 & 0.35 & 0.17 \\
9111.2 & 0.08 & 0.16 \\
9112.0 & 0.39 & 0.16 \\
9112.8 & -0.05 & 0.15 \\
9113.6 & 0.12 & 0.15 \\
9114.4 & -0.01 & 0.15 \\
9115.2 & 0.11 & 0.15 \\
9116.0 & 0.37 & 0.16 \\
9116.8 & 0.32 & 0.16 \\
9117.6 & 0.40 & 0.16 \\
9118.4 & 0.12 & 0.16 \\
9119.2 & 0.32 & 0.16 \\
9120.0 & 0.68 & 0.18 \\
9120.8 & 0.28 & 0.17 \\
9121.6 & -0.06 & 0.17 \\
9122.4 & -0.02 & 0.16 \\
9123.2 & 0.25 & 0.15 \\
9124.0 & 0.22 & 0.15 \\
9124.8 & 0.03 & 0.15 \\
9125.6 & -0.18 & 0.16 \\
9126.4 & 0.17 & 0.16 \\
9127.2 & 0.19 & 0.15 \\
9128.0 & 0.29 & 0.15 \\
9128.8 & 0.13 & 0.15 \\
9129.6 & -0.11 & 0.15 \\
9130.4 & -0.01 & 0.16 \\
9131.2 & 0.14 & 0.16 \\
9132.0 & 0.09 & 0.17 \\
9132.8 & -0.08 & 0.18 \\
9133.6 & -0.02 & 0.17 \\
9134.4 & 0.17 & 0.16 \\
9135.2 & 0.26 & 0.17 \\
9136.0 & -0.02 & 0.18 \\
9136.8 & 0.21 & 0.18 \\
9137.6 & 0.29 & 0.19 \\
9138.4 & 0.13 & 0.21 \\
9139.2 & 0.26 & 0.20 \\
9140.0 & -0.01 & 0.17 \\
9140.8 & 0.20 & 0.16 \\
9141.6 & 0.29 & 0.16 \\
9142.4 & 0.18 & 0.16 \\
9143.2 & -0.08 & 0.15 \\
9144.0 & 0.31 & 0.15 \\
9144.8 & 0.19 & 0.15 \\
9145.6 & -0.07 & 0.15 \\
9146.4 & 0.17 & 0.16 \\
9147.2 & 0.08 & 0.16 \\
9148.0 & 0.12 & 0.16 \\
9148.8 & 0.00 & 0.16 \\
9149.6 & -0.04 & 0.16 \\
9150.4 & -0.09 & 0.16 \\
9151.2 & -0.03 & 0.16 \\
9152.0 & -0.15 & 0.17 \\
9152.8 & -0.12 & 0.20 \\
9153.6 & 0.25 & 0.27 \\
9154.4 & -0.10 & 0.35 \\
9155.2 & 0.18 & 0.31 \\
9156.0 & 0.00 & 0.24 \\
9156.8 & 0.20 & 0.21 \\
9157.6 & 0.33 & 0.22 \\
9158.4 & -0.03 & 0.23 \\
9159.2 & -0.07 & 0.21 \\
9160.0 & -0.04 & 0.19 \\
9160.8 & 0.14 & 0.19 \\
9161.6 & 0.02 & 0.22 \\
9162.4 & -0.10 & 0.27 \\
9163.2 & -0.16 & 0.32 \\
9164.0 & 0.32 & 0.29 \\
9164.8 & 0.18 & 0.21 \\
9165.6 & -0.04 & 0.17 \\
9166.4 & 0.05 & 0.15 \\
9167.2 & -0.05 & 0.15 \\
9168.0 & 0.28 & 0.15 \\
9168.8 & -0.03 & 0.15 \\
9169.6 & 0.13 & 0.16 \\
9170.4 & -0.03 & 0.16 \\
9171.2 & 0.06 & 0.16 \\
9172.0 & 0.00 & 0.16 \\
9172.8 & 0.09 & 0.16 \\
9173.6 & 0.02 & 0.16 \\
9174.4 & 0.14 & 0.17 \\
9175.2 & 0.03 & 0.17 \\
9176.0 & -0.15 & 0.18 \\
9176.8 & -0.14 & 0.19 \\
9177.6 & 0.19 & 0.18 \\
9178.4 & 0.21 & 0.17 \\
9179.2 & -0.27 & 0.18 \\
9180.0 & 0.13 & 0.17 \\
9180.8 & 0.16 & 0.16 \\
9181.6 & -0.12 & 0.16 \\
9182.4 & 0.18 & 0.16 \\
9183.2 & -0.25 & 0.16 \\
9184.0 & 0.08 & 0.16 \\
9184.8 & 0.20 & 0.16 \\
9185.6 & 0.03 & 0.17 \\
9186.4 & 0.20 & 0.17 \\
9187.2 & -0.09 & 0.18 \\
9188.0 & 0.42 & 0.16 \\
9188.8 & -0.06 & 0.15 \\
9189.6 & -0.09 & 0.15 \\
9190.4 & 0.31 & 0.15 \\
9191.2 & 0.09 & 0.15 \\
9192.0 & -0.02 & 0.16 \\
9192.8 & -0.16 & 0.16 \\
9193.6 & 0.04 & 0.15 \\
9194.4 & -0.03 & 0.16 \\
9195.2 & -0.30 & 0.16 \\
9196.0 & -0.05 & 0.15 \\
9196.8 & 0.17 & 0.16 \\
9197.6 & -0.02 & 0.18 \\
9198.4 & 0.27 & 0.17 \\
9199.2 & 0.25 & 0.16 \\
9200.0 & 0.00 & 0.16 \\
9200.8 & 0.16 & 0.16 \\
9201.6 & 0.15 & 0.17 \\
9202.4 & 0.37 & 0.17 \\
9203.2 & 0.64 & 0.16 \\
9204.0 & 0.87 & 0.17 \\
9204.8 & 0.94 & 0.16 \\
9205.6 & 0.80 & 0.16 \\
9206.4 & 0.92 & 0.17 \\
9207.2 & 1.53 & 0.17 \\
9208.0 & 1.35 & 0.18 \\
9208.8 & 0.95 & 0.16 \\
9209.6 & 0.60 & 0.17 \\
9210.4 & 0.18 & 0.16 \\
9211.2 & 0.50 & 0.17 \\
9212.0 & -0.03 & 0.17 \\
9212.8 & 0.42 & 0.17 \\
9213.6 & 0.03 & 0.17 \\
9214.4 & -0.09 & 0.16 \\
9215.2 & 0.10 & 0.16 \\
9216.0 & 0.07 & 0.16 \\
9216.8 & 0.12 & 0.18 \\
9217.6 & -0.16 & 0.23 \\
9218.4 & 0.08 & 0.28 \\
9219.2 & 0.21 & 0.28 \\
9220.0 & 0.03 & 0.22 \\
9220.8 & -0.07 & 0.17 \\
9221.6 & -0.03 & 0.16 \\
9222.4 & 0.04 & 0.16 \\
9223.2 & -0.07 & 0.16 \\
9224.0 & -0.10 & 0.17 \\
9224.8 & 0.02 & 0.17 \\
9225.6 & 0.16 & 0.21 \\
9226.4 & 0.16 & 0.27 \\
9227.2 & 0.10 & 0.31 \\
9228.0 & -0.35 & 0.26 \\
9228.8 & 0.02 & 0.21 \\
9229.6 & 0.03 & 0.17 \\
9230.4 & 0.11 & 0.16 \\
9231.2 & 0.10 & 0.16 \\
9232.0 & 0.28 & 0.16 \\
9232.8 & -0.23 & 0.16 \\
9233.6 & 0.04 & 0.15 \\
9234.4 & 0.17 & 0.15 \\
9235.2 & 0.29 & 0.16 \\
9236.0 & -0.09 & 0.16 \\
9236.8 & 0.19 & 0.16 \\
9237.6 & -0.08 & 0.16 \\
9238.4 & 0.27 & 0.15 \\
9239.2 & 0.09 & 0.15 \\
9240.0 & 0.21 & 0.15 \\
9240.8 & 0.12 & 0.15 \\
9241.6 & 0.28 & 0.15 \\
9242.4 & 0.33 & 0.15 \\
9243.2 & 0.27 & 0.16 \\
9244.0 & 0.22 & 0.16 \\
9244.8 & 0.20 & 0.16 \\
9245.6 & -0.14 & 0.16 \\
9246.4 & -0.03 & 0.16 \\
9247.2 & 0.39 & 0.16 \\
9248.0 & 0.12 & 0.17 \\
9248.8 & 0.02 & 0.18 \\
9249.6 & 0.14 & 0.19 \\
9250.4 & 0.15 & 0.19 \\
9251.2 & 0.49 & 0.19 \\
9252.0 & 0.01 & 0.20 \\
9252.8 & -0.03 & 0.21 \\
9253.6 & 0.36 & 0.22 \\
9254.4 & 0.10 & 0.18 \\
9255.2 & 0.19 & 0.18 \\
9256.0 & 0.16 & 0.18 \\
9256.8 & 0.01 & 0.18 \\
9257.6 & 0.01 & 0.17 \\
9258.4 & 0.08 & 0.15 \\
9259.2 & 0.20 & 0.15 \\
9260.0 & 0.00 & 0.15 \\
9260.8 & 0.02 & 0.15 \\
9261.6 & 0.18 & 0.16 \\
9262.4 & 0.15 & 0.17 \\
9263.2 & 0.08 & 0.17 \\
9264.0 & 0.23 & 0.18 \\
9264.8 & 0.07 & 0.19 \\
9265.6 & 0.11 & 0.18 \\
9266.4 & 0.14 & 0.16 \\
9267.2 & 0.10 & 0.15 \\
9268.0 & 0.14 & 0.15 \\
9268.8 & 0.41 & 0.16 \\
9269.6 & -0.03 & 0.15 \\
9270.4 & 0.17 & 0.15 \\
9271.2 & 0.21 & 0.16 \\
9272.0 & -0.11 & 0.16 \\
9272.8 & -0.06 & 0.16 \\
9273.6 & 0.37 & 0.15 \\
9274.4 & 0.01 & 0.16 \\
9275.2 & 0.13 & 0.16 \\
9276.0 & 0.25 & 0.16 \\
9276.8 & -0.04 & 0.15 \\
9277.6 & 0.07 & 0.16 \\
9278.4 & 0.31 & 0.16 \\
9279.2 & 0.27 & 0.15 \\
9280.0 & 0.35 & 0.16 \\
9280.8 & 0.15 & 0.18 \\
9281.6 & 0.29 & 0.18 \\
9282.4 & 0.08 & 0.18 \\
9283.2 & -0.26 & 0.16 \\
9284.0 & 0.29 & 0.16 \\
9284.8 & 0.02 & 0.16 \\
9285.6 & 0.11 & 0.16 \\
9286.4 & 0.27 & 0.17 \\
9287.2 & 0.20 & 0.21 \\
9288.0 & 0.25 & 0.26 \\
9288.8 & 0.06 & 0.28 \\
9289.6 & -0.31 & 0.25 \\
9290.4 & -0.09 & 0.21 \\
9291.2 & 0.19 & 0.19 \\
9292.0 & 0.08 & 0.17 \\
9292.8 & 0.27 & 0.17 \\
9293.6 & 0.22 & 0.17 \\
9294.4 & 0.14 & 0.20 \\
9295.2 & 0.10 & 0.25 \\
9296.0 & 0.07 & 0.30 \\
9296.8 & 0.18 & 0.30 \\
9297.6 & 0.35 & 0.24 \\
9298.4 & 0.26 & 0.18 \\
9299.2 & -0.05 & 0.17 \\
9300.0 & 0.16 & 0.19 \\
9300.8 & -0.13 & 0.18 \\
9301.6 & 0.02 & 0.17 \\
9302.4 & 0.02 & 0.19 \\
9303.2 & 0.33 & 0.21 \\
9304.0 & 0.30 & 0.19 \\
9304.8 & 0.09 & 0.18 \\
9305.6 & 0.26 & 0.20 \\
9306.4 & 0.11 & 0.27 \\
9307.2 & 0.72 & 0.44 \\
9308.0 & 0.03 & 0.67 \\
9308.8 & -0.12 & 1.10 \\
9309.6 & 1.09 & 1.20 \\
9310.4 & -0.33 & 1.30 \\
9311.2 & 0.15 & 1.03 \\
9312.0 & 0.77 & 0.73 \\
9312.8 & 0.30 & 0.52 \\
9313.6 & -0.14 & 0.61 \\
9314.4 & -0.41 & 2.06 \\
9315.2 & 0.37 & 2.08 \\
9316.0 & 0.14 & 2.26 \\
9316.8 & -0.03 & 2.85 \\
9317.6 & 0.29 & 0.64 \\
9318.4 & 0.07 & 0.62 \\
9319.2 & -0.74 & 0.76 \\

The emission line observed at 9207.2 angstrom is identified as [O III]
